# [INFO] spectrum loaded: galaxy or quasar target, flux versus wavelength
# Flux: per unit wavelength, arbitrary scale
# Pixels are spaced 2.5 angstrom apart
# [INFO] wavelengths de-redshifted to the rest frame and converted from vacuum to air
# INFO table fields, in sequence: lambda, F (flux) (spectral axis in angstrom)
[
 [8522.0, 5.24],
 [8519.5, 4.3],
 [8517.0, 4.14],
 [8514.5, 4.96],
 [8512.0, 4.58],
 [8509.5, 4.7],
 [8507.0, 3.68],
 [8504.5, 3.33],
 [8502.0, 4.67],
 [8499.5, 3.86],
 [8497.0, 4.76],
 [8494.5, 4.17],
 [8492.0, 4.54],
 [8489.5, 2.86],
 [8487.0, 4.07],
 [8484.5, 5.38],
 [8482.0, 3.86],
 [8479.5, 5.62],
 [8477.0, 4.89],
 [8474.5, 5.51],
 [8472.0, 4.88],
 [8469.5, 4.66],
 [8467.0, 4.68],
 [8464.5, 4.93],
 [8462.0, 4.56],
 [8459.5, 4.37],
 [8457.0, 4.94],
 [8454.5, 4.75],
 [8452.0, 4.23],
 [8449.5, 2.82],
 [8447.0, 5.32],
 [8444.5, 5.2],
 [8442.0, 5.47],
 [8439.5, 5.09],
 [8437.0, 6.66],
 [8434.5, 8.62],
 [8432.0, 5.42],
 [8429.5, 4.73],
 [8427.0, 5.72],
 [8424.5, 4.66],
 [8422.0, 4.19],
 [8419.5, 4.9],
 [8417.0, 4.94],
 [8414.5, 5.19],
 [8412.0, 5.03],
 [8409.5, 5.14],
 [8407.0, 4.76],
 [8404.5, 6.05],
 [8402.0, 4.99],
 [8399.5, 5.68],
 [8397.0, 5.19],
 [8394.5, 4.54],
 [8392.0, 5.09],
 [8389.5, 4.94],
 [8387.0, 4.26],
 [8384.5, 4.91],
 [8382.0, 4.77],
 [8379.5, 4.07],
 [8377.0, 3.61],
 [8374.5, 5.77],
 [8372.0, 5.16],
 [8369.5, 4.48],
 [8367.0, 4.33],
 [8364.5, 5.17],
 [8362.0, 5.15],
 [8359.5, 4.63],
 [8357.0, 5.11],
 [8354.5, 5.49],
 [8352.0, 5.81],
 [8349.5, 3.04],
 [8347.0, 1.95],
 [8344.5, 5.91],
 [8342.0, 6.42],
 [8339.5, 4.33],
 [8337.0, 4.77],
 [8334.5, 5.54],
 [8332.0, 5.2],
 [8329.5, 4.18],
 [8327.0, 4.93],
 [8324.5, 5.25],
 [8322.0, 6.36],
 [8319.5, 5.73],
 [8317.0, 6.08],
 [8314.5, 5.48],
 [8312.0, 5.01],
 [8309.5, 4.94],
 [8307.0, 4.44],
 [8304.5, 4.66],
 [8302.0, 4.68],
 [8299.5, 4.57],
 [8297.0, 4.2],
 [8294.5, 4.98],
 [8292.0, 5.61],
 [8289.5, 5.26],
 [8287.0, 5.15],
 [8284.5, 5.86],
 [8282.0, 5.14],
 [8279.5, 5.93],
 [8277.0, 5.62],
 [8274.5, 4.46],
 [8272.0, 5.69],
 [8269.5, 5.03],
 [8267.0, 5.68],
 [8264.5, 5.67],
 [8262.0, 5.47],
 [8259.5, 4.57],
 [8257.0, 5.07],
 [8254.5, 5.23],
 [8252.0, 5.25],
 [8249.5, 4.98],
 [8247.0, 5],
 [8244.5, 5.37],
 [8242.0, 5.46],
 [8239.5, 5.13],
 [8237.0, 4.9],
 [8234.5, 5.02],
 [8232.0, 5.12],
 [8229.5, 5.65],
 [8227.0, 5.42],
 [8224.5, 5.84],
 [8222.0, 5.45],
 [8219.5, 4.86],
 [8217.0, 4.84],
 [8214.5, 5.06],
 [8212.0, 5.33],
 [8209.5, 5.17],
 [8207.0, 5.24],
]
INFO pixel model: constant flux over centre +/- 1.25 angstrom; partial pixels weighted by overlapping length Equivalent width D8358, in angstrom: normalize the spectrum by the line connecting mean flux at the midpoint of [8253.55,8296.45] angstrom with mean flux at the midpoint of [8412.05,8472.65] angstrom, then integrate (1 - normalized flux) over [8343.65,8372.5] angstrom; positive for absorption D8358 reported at 2.9 angstrom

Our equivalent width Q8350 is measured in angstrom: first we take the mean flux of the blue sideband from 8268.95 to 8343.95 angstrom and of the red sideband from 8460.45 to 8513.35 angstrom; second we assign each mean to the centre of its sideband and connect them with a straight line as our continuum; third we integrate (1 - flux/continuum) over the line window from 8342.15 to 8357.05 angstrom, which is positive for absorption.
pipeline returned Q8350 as 1.12 angstrom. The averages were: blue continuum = 5.19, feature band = 4.64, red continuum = 4.49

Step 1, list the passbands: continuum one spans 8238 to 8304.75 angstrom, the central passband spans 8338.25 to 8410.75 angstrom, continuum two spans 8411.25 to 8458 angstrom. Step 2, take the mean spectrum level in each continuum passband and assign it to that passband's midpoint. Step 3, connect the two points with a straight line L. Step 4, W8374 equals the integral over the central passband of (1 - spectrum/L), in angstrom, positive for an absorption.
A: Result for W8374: 4.4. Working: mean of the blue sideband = 5.18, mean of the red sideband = 5.15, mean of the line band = 4.85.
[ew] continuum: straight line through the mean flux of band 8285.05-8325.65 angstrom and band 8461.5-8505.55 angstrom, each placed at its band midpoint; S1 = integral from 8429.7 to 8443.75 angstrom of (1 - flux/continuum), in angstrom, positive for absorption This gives -4.2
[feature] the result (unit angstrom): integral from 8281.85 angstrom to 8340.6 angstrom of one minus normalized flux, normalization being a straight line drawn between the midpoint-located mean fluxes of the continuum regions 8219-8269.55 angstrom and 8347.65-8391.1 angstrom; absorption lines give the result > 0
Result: -1.6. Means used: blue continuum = 5.26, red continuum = 4.71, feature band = 5.1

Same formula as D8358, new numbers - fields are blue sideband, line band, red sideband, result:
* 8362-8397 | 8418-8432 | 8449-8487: -0.5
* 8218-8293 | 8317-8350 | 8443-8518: 0.3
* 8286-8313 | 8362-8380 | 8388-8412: 1.2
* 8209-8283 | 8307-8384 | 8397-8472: 3.3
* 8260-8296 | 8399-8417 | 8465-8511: -1.6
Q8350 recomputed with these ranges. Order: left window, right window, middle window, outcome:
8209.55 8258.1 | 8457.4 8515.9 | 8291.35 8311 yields 1.11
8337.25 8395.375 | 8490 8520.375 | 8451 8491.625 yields -2.32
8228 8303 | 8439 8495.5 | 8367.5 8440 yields -4.61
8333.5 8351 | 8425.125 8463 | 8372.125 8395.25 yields 0.63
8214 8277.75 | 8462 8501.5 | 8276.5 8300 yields -0.61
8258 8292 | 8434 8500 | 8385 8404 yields 0.07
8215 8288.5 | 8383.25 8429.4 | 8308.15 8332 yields -0.77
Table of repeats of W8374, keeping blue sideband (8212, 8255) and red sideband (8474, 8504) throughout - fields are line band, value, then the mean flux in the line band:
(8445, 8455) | 0.6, 4.31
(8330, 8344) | -0.9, 5.23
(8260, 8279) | -1.0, 5.36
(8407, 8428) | -1.2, 4.95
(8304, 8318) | -0.3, 5.11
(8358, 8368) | 0.0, 4.84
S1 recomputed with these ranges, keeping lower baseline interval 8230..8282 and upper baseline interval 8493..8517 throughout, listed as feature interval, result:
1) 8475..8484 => -1.0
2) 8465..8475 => -1.0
